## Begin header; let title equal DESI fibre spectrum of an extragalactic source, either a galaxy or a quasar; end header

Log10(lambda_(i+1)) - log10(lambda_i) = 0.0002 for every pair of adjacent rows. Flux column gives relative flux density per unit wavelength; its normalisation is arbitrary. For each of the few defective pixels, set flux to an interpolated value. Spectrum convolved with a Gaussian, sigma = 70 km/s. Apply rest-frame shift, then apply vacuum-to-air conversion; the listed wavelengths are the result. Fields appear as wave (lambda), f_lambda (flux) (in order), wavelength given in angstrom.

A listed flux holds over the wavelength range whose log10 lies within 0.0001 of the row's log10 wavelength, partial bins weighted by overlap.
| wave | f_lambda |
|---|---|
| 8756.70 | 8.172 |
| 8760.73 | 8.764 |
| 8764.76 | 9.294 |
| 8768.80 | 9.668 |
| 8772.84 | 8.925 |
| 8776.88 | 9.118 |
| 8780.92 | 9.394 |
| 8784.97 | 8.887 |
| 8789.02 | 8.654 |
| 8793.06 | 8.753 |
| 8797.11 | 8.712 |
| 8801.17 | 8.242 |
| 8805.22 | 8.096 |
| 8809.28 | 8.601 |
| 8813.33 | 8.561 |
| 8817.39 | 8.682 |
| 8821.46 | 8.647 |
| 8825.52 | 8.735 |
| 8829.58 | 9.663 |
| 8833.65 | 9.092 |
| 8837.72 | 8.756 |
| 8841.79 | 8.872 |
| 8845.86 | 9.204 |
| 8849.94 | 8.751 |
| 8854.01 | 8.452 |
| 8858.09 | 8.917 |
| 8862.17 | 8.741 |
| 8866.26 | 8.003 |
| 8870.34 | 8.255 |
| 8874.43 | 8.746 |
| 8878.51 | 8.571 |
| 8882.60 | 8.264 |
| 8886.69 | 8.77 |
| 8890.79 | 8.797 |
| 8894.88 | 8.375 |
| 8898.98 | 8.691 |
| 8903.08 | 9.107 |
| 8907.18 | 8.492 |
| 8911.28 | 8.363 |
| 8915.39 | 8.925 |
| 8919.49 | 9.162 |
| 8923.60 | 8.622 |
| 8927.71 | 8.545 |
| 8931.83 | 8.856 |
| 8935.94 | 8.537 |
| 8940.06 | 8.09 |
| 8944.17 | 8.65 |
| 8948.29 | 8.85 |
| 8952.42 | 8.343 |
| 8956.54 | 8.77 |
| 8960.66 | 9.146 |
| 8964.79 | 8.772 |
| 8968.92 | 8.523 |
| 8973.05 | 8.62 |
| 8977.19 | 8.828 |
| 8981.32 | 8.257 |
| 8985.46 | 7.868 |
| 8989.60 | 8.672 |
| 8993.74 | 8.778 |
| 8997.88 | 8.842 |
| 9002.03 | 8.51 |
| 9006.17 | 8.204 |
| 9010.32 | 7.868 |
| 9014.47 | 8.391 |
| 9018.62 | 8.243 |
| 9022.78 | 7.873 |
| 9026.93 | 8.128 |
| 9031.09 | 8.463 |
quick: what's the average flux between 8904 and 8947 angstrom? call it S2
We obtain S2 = 8.64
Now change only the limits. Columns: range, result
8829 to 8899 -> 8.7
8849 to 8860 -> 8.7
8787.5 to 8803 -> 8.59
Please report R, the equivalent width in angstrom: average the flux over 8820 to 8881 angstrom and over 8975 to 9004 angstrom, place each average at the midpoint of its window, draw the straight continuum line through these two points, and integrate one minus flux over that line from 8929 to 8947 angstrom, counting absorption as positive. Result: 0.15 angstrom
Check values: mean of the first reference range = 8.76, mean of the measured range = 8.55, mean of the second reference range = 8.53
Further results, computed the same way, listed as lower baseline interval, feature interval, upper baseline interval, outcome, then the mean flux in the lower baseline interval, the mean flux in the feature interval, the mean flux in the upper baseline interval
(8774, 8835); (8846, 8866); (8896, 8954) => 0.1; 8.79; 8.69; 8.66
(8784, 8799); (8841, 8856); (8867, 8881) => -0.5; 8.75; 8.82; 8.47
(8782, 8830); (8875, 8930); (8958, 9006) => -0.2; 8.67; 8.67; 8.61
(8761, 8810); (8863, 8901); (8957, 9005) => 1.0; 8.86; 8.5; 8.62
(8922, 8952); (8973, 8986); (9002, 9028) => -0.1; 8.58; 8.42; 8.15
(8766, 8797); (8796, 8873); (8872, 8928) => 1.7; 9.04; 8.68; 8.68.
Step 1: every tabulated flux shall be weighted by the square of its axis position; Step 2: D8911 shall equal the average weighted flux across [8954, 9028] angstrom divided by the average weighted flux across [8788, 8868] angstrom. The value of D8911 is 1.0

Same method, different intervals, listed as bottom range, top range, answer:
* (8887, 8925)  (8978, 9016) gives 0.98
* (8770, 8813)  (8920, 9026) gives 1.01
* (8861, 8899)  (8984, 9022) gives 1.01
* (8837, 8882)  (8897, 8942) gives 1.02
